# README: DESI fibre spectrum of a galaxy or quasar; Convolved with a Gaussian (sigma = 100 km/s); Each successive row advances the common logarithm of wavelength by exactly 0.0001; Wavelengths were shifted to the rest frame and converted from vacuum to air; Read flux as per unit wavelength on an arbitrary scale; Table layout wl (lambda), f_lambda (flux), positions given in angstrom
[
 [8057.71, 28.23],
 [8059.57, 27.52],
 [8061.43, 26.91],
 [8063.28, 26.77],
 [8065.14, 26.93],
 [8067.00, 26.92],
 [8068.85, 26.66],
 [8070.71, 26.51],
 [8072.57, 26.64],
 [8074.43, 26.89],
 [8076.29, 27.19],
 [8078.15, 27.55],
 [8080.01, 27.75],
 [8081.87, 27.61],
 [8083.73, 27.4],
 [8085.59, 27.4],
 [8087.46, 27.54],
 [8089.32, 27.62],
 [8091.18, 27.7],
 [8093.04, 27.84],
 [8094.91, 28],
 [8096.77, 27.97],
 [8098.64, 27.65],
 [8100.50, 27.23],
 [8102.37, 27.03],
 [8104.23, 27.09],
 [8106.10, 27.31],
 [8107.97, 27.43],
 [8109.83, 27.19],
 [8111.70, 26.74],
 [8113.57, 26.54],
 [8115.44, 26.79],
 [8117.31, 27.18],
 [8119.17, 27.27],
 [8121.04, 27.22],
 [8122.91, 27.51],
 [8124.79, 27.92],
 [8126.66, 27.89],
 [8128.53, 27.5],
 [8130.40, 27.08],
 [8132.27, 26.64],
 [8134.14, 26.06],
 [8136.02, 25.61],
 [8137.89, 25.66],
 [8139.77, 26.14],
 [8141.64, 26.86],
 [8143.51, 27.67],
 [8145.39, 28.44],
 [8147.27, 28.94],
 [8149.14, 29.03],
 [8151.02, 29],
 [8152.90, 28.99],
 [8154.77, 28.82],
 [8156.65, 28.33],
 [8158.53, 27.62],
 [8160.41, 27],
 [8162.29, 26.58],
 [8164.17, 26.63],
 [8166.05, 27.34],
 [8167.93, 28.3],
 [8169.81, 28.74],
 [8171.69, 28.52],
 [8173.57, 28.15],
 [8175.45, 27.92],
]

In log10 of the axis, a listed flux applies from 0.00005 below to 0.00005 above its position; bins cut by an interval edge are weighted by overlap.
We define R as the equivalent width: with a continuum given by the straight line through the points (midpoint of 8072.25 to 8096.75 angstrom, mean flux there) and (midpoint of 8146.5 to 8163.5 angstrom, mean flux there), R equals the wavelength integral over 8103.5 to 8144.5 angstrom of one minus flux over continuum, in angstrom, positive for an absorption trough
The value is 1.4 angstrom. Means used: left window 27.5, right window 28.2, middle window 27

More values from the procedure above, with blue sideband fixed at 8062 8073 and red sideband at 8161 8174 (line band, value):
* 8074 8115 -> -0.57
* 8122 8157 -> -0.15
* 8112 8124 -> 0.07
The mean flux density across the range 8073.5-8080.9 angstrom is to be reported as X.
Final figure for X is 27.3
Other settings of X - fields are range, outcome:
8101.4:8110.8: 27.2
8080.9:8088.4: 27.5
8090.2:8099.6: 27.8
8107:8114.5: 27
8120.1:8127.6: 27.6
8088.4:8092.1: 27.7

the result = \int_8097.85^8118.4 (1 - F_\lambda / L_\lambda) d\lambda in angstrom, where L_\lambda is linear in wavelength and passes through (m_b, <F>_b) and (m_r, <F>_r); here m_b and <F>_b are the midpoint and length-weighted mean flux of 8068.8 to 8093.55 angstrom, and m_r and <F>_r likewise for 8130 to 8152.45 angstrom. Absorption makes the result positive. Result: 0.2 angstrom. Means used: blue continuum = 27.3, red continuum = 27.3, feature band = 27.1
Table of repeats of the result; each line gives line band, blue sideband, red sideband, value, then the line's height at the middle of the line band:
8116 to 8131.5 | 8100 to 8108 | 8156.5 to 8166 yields -0.1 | 27.2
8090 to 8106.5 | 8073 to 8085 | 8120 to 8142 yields -0.2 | 27.2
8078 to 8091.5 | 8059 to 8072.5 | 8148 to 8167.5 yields -0.2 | 27.1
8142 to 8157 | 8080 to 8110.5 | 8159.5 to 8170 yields -0.7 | 27.4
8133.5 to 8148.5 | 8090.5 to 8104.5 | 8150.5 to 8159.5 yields 0.7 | 28.3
